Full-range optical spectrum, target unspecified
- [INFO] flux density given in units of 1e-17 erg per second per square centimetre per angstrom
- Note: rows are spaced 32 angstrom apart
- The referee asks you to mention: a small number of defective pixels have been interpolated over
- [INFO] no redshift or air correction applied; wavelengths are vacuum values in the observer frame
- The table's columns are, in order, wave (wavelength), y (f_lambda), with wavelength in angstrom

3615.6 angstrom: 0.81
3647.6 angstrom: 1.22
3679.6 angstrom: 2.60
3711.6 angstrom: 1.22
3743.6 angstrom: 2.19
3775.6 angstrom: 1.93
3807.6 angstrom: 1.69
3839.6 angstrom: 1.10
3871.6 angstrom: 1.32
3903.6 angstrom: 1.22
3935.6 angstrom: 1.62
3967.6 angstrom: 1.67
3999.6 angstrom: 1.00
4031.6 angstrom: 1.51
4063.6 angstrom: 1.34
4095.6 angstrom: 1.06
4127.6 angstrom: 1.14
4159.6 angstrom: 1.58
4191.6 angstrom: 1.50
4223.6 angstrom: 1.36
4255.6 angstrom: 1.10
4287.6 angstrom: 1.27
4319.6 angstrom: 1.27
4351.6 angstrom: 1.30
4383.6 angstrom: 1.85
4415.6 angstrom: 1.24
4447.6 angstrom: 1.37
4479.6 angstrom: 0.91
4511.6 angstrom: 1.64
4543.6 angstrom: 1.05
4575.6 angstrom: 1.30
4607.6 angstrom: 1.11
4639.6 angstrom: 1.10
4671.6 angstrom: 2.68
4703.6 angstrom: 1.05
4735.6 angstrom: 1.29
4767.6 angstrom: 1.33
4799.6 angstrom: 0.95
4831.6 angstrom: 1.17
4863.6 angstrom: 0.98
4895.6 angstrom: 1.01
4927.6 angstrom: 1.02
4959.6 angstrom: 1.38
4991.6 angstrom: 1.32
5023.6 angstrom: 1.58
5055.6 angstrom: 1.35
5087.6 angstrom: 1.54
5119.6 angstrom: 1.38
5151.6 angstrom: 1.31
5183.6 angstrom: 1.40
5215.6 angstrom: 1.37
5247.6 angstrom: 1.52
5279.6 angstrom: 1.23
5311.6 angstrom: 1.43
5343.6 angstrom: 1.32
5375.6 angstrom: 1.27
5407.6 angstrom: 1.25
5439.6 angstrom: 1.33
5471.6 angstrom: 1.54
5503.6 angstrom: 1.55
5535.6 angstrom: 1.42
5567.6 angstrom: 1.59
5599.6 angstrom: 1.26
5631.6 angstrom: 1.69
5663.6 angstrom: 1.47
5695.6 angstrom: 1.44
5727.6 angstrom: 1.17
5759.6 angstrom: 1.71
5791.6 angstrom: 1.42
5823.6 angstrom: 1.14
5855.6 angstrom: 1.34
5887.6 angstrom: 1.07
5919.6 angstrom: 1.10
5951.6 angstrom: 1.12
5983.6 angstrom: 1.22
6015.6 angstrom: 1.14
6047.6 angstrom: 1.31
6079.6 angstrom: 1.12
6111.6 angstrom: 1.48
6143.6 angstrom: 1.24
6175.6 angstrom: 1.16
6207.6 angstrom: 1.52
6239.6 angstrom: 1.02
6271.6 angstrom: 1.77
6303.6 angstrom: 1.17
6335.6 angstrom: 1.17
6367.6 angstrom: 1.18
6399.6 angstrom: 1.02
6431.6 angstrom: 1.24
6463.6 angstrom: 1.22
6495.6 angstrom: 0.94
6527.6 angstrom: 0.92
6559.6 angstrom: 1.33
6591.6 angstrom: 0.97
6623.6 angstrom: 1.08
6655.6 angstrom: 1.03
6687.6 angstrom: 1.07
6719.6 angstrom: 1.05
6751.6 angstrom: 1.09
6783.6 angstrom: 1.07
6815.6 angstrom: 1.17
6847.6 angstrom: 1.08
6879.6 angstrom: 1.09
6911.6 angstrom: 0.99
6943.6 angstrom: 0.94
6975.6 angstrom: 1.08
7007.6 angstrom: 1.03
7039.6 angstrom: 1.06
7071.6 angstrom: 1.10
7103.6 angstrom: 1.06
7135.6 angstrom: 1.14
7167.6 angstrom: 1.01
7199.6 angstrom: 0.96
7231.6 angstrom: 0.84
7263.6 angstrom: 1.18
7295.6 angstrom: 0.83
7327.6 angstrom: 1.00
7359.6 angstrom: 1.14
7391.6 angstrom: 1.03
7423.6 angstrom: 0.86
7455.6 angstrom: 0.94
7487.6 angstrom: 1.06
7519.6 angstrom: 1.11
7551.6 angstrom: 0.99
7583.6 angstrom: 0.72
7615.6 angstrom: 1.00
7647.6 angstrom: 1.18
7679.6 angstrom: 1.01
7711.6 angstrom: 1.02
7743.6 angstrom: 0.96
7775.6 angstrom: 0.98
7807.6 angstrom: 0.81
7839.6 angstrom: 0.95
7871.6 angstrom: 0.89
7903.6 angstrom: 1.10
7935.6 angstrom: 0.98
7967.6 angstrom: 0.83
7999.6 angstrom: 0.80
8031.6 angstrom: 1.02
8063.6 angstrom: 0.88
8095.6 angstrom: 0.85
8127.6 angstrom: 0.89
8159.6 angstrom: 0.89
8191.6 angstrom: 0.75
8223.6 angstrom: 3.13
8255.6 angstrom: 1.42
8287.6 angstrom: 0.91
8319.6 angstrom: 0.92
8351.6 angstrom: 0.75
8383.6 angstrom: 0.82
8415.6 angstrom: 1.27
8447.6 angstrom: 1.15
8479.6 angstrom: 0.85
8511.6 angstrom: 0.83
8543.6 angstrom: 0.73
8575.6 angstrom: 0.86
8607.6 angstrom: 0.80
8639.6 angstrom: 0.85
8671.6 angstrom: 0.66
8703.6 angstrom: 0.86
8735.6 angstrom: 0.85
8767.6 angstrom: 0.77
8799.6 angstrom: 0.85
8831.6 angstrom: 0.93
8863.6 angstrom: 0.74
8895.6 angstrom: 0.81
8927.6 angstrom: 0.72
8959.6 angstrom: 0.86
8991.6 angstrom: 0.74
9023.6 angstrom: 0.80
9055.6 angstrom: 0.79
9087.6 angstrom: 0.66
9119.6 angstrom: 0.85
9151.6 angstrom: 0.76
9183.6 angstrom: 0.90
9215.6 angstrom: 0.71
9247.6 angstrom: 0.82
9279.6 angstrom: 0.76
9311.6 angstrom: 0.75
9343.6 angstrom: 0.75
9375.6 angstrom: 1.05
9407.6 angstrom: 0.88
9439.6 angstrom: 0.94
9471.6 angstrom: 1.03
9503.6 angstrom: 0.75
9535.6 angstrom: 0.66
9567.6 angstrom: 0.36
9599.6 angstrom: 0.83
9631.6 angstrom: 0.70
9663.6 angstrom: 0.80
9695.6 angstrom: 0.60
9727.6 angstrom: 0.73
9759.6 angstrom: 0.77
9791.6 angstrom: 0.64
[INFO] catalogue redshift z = 0.25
